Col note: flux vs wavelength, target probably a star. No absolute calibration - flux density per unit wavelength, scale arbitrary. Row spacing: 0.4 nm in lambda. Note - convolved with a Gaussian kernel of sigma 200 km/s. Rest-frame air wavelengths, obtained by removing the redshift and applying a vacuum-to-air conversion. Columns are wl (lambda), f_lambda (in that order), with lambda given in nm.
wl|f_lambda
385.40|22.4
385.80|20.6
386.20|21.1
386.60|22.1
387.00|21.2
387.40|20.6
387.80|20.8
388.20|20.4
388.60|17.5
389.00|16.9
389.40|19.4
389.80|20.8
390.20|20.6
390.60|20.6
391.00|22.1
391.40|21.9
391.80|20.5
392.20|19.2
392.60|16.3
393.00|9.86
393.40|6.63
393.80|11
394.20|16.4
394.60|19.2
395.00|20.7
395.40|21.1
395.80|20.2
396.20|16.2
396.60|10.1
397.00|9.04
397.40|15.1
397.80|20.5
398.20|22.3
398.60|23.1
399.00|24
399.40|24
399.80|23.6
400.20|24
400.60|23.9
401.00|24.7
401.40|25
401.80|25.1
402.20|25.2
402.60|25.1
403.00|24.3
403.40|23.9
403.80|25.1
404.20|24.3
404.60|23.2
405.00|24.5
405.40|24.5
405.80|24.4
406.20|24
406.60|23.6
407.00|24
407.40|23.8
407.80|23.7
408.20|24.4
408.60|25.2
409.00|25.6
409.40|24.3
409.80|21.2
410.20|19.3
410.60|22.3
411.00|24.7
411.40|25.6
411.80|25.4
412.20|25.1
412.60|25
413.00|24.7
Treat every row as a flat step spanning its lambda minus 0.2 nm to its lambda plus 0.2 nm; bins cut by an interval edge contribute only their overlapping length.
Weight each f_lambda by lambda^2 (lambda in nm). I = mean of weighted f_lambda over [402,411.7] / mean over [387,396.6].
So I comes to 1.43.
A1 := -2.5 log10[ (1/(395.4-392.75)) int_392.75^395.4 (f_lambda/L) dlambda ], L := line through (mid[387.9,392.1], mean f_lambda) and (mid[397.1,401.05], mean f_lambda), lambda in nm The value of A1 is 0.40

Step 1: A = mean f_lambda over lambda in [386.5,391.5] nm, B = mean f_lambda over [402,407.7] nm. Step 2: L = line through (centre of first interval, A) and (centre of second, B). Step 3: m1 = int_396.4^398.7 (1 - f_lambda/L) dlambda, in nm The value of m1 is 0.62 nm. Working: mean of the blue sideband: 20.3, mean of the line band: 16.4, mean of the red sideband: 24.3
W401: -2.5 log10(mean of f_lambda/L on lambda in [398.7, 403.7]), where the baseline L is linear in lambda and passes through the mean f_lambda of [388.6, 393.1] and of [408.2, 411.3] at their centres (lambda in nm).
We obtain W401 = -0.14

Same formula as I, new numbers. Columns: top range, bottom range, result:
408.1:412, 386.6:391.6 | 1.30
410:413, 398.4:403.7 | 1.04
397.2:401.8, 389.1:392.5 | 1.17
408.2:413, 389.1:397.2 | 1.54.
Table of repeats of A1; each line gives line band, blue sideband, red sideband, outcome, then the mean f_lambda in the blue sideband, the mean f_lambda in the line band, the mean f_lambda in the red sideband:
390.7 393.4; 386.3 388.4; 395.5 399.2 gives 0.12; 21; 17.5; 17.9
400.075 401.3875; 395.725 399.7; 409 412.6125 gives -0.23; 18.5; 24.3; 23.7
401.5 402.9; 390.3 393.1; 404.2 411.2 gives -0.14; 19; 25.1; 23.7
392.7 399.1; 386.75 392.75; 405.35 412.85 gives 0.28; 20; 16.5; 24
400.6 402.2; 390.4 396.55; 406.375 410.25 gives -0.20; 17.3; 24.8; 23.7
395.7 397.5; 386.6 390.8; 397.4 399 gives 0.47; 20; 13.7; 21.4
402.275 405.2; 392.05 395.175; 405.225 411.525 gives -0.17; 14.8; 24.4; 23.8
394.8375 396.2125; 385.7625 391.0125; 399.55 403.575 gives 0.13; 20.3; 20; 24.5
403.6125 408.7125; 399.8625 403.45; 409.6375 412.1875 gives -0.01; 24.6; 24.2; 23.3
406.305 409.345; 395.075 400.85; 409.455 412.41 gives -0.08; 19.9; 24.3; 23.4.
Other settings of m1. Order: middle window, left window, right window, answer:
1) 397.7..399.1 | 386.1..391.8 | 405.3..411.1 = -0.03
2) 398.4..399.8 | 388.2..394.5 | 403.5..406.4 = -0.15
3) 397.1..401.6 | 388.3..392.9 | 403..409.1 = -0.05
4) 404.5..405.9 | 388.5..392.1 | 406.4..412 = -0.07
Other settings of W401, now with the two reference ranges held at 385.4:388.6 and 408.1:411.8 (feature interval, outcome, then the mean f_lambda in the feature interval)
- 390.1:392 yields 0.01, 21.2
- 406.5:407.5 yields -0.02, 23.8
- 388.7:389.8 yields 0.14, 18.6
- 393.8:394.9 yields 0.28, 16.8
